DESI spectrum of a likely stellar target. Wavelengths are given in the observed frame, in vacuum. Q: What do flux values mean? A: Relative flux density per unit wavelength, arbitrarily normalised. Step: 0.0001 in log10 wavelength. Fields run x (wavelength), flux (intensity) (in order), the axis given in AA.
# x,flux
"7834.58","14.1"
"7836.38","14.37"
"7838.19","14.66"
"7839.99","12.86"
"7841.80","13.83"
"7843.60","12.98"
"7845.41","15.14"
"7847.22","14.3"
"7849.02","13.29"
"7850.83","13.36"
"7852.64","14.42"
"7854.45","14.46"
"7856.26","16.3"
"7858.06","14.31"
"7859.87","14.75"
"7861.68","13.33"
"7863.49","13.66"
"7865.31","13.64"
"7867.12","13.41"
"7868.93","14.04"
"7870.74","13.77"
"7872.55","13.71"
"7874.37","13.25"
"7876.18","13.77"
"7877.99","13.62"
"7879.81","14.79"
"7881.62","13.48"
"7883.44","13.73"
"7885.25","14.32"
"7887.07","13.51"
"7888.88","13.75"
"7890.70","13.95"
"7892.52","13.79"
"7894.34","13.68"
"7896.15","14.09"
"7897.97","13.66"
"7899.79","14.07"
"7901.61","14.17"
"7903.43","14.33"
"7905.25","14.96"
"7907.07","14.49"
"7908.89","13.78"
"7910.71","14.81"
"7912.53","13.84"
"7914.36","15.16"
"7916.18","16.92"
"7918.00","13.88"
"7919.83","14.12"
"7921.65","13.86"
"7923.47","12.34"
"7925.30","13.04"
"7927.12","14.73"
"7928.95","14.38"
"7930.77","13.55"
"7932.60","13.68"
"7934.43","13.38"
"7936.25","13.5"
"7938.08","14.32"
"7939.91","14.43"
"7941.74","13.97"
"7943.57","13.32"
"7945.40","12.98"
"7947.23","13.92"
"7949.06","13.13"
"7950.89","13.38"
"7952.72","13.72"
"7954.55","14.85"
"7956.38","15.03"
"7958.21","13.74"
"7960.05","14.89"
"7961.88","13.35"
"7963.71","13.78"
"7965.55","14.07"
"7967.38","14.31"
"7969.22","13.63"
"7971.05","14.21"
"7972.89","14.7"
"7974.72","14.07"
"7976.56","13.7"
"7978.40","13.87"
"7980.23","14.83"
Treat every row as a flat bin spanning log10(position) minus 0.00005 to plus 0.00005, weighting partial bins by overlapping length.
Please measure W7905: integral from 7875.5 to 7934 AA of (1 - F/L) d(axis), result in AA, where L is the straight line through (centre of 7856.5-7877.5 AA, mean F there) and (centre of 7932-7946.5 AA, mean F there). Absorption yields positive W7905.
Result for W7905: -1.22 AA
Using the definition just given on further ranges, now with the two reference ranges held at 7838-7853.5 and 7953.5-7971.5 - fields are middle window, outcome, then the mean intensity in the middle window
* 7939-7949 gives 0.32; 13.7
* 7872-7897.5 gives 0.25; 13.8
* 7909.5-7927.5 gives -0.25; 14.2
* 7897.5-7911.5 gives -0.29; 14.3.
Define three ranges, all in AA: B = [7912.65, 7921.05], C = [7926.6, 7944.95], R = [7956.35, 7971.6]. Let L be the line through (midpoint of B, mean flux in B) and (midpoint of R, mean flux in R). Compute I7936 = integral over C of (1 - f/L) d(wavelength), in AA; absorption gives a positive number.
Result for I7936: 0.8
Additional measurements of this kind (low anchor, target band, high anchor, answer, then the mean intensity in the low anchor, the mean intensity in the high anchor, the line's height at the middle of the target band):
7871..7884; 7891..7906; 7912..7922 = 0.2 AA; 13.8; 14.7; 14.3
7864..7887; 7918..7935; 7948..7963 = 0.3 AA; 13.8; 14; 13.9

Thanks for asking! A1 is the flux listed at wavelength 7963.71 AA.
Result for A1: 13.78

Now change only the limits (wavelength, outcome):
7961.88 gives 13.35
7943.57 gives 13.32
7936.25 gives 13.5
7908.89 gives 13.78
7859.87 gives 14.75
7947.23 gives 13.92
